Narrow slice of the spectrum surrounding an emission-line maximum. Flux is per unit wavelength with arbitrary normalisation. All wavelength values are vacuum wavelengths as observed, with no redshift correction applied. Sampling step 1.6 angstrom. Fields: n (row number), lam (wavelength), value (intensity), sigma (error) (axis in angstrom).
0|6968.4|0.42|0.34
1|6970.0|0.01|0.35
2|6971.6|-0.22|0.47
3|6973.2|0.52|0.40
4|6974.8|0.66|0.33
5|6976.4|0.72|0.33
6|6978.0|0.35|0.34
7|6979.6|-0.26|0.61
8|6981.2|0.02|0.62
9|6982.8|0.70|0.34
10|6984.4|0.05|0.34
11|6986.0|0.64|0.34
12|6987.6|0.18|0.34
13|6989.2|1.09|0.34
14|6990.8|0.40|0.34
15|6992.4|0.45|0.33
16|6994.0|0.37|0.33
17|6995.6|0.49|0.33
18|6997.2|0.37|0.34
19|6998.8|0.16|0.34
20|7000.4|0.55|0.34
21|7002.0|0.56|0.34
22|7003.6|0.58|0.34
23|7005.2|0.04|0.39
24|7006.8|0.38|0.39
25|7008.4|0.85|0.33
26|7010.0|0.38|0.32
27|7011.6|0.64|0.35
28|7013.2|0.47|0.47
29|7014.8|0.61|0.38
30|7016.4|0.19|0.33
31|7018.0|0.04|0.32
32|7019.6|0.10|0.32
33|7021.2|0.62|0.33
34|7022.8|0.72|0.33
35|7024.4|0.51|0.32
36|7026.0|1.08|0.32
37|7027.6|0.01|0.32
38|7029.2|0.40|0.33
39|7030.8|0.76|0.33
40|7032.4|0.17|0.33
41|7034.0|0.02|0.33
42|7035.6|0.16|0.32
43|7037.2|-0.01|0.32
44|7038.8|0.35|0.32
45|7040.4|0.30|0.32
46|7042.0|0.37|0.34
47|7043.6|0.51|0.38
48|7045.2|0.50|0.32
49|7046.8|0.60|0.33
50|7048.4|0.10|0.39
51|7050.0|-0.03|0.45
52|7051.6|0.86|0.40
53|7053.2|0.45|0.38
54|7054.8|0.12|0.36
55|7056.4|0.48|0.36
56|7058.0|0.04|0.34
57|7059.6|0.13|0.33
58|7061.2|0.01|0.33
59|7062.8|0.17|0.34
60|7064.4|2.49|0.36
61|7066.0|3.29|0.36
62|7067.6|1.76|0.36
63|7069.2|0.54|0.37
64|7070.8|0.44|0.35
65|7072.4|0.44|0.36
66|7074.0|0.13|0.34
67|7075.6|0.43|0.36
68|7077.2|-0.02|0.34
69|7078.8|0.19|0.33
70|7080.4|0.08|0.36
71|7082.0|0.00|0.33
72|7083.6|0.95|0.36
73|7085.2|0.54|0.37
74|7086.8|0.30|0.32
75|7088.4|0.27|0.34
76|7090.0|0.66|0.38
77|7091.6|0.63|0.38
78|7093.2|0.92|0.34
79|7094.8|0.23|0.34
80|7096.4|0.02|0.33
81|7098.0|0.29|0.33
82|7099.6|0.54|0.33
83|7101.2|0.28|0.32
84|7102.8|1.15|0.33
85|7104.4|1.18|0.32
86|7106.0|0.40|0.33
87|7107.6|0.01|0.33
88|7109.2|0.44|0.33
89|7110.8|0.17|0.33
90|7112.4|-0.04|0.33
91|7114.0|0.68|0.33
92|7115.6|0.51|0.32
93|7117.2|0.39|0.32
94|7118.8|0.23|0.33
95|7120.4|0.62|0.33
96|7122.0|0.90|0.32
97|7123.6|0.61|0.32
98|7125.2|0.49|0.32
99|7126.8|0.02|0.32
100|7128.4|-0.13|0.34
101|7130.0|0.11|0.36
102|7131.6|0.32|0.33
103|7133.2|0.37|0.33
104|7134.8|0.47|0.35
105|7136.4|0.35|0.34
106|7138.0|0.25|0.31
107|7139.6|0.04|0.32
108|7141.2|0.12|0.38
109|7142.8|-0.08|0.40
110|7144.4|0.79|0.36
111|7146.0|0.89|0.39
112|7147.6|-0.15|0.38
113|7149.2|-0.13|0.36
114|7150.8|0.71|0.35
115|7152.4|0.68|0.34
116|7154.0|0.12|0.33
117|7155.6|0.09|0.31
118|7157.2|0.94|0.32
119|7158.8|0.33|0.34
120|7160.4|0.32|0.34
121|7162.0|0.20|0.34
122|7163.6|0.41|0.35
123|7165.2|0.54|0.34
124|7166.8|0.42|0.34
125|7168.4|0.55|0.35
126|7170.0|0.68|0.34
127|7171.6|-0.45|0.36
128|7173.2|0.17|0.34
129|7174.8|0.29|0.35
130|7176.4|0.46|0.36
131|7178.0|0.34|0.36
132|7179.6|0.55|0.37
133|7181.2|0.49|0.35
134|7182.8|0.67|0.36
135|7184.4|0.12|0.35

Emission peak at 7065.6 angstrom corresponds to H-gamma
